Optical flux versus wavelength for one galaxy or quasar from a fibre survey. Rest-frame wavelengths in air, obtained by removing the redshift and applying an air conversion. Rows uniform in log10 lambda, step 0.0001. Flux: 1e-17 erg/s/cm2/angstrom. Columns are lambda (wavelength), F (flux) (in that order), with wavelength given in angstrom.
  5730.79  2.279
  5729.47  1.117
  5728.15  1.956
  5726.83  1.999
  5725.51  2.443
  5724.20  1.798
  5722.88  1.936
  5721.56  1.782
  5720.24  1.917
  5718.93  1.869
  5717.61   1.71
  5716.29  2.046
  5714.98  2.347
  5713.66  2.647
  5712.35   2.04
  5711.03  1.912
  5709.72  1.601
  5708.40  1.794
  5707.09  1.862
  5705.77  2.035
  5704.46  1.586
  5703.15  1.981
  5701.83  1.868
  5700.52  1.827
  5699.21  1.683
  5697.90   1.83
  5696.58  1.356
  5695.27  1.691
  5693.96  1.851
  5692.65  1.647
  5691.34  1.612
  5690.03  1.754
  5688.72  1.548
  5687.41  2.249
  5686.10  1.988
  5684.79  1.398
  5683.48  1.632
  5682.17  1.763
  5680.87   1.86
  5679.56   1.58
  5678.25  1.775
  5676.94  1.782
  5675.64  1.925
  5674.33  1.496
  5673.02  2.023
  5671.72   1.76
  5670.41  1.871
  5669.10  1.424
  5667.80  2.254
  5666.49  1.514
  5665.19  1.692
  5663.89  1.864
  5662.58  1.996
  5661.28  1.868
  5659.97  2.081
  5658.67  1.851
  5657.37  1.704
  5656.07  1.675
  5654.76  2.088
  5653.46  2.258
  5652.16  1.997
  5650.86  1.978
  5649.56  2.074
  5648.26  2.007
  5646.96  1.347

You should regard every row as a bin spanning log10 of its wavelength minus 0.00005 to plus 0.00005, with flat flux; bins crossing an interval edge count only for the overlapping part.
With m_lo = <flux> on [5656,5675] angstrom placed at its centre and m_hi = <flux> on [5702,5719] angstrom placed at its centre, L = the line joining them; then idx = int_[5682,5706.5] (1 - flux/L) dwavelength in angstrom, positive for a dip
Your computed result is 1.9 angstrom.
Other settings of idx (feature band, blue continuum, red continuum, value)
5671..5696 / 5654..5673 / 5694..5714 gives 1.1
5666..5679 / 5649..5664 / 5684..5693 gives 0.5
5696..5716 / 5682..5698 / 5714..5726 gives -0.3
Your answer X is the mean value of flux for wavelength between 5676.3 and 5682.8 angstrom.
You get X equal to 1.75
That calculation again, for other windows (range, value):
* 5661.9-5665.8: 1.85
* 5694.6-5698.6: 1.63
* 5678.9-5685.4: 1.65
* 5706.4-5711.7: 1.79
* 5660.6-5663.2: 1.93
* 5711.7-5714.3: 2.35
